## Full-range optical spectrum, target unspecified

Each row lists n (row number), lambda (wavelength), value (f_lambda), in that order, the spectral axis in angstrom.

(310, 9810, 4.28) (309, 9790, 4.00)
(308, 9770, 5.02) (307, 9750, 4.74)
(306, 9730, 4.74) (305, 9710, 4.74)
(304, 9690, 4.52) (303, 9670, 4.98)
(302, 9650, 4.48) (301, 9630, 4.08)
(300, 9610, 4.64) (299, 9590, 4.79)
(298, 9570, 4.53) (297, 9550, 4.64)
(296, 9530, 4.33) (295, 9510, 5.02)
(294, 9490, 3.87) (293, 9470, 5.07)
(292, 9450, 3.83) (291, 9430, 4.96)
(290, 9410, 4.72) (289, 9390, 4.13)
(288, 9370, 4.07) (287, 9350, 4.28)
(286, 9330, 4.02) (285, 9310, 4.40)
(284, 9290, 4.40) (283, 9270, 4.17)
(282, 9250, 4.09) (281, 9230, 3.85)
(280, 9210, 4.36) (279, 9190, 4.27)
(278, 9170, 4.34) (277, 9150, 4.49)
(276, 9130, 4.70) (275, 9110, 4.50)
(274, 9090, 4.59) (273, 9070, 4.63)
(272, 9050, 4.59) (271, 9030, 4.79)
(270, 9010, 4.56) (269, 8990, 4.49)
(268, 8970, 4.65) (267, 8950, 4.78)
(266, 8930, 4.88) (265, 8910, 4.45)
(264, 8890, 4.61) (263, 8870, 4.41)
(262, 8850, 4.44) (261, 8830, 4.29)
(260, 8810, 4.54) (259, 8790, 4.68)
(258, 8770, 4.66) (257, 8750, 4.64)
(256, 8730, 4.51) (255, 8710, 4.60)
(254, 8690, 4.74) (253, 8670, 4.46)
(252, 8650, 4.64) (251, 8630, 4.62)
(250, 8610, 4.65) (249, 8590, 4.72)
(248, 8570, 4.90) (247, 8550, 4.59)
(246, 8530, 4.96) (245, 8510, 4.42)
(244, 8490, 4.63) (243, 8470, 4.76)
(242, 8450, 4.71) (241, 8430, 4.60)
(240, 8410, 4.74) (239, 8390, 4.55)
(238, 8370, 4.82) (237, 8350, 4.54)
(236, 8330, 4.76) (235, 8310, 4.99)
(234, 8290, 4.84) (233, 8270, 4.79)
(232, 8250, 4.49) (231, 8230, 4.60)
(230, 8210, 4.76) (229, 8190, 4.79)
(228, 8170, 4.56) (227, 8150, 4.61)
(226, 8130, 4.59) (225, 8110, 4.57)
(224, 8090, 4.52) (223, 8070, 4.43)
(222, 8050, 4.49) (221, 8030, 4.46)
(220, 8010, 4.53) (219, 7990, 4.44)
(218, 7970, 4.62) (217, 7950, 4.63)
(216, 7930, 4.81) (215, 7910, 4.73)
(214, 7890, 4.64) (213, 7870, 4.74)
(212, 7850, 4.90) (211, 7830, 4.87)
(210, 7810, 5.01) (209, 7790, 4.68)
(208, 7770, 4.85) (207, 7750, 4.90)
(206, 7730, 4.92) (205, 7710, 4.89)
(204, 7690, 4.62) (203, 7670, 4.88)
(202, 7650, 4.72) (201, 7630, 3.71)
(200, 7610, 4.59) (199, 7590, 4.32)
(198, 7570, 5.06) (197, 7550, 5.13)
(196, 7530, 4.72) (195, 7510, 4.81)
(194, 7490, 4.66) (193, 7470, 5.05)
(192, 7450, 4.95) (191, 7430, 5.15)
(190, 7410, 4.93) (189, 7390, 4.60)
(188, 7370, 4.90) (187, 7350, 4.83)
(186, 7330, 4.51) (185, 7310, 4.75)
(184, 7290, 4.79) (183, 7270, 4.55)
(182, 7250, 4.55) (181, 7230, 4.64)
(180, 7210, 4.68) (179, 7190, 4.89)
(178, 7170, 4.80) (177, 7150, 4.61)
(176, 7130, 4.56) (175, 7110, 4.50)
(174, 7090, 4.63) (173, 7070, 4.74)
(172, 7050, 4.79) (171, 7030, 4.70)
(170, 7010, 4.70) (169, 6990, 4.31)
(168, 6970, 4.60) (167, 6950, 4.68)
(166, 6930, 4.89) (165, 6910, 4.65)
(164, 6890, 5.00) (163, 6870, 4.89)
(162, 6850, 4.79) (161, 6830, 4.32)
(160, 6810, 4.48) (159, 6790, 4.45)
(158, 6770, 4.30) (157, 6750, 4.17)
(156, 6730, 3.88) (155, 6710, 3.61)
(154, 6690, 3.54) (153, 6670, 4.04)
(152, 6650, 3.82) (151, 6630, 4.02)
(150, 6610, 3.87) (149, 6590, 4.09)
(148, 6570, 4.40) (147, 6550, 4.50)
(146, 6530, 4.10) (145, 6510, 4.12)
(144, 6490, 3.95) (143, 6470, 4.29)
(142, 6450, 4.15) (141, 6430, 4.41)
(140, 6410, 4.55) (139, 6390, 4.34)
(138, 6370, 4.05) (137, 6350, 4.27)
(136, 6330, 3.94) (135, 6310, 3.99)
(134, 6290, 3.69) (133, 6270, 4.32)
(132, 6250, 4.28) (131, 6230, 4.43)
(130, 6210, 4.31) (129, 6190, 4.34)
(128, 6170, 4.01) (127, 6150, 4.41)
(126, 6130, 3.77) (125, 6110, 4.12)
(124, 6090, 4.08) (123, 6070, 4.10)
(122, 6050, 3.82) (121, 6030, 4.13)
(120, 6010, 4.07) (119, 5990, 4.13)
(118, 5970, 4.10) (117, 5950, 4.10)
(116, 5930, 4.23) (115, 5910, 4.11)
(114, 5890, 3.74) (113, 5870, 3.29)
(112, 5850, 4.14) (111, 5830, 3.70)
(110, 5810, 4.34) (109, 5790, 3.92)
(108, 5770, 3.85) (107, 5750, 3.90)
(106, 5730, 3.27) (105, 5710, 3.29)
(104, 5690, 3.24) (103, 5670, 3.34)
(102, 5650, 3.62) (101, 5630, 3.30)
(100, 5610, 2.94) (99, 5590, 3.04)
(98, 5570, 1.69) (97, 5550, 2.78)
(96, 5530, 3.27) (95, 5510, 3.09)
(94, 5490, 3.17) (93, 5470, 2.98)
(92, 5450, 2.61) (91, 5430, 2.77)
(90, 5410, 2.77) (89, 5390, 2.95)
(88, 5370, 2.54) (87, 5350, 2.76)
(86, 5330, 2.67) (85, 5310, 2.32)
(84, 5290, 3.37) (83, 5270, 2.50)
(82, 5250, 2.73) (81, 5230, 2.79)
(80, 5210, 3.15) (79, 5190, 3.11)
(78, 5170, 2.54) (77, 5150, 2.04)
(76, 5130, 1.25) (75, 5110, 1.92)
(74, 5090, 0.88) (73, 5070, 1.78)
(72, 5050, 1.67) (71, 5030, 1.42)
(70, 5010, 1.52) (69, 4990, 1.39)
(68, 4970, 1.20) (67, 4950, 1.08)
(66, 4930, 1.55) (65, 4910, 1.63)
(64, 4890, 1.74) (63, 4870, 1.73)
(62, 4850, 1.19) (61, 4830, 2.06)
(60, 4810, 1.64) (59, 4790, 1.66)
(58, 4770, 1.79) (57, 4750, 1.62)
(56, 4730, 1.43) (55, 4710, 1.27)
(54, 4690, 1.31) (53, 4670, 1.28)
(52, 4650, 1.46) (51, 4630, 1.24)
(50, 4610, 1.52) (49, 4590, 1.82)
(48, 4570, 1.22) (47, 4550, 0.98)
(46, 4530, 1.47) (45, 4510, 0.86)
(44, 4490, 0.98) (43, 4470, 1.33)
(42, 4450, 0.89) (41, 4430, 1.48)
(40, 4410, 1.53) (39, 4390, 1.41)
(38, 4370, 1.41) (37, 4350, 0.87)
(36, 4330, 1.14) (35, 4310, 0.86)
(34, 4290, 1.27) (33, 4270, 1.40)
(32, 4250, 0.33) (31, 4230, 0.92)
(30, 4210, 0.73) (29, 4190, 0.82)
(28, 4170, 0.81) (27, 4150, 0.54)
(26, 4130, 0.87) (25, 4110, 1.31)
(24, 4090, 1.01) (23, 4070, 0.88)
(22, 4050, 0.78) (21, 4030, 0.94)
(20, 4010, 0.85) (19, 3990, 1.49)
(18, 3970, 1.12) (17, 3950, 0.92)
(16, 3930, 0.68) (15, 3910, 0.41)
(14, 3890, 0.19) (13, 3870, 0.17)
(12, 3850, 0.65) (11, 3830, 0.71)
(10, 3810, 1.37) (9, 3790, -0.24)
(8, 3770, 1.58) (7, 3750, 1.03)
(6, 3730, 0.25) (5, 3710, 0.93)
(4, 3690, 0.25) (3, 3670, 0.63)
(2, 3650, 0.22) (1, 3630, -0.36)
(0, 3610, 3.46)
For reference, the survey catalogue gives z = 0.29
